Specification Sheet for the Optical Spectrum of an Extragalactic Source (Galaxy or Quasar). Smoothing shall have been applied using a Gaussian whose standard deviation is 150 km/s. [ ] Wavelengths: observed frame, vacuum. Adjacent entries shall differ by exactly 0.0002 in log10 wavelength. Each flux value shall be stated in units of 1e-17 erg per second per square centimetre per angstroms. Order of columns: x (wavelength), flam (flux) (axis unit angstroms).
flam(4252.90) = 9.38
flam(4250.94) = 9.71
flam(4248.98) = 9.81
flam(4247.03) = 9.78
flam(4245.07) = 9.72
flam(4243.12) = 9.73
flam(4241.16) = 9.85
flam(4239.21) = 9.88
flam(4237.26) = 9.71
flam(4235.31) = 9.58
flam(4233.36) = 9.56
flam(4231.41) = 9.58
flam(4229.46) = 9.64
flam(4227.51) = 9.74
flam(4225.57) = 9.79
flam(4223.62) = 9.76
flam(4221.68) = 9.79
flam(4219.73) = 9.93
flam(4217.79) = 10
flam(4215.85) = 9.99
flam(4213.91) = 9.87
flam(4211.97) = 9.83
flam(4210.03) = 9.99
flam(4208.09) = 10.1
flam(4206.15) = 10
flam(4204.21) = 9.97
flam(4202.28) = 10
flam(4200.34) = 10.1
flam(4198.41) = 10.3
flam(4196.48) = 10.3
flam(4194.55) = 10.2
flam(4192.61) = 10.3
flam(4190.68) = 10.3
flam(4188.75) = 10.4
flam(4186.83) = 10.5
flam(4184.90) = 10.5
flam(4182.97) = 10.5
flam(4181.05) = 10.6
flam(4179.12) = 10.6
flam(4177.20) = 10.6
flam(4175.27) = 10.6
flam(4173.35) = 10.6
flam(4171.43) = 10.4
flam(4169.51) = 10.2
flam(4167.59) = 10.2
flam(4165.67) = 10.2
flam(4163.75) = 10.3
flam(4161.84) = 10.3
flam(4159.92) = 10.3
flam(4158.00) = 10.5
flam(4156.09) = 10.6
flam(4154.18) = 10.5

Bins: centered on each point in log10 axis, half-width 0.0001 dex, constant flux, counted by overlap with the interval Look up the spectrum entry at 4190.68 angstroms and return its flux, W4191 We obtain 10.3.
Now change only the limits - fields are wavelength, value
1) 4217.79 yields 10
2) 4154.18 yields 10.5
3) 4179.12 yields 10.6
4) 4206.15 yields 10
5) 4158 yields 10.5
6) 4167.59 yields 10.2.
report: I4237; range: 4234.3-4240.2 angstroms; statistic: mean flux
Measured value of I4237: 9.73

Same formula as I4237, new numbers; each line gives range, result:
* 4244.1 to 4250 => 9.77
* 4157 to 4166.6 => 10.3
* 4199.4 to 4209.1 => 10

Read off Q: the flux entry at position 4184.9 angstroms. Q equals 10.5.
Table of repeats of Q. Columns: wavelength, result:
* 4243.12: 9.73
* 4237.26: 9.71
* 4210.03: 9.99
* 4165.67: 10.2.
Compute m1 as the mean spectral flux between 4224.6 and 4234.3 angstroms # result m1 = 9.66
